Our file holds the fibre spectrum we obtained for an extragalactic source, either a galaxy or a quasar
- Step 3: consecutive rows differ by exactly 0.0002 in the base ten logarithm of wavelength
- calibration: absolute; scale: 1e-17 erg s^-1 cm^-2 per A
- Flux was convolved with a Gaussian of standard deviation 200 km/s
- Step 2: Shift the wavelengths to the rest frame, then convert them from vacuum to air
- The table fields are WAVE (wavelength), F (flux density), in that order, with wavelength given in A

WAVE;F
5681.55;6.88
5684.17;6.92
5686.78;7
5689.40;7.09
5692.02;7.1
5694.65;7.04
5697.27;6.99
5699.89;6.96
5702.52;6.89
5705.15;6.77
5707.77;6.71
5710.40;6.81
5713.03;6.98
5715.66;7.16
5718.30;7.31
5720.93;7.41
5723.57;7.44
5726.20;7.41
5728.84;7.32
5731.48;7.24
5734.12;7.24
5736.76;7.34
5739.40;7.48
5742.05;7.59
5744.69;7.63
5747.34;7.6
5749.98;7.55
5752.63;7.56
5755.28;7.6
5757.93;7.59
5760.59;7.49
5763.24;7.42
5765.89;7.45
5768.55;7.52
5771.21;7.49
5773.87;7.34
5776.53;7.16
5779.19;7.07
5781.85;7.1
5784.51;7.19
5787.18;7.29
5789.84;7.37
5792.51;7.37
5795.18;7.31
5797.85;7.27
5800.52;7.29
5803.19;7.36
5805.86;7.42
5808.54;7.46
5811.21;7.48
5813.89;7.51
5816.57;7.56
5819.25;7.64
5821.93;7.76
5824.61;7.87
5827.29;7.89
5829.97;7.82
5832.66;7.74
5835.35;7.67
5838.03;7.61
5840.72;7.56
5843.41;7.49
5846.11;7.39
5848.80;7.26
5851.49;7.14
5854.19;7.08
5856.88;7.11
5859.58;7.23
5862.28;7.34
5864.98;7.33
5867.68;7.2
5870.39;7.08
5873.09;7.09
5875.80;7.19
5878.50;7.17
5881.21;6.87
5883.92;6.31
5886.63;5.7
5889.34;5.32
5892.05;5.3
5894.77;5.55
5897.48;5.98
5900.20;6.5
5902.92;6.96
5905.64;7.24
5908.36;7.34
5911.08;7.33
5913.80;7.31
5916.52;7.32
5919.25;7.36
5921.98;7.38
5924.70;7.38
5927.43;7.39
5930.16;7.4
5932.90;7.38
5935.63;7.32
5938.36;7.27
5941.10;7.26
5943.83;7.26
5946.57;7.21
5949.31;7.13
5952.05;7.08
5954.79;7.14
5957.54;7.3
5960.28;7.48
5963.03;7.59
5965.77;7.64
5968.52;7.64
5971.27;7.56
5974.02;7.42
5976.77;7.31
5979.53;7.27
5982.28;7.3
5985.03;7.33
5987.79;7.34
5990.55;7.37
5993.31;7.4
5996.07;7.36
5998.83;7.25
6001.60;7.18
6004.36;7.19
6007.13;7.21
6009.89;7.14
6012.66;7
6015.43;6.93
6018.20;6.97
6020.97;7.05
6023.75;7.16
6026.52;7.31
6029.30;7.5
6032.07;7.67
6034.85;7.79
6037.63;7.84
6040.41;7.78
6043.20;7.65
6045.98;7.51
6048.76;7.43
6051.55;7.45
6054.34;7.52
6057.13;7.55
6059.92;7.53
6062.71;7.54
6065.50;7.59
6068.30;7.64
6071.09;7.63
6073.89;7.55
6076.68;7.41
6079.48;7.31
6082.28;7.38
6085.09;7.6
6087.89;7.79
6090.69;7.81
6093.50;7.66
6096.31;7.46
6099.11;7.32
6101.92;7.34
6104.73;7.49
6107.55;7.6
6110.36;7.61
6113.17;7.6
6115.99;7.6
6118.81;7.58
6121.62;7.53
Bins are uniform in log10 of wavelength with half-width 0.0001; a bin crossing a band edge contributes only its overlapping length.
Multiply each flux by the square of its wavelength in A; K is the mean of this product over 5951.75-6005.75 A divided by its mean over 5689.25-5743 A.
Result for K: 1.13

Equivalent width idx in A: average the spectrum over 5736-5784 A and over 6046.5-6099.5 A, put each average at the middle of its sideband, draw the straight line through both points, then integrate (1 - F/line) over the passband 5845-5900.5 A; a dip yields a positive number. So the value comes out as 5.6 A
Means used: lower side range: 7.44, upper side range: 7.54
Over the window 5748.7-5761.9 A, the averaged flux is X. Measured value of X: 7.55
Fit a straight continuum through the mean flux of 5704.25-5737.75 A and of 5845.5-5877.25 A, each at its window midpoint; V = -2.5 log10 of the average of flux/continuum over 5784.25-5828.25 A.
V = -0.04 mag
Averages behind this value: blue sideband 7.17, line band 7.48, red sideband 7.2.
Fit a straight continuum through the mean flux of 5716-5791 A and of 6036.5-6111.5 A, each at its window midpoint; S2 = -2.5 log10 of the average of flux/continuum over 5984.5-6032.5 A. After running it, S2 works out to 0.04 mag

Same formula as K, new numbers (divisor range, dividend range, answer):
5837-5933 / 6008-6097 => 1.13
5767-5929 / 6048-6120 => 1.14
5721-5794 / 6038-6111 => 1.14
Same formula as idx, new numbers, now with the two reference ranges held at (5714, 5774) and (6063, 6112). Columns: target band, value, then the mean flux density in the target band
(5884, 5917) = 4.5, 6.46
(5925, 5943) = 0.4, 7.34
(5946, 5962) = 0.6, 7.23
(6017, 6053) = 0.3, 7.47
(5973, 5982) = 0.2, 7.33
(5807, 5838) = -0.8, 7.67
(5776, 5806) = 0.8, 7.27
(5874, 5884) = 0.7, 6.97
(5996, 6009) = 0.5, 7.22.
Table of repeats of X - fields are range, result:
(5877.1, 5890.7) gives 6.28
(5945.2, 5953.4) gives 7.14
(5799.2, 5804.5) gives 7.33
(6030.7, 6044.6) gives 7.74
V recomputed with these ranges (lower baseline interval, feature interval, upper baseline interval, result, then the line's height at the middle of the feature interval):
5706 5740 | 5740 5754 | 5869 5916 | -0.07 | 7.13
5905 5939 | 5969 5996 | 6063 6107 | 0.01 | 7.41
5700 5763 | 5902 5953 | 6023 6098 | 0.03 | 7.46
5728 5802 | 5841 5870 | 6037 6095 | 0.03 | 7.44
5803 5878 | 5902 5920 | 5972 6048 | 0.02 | 7.4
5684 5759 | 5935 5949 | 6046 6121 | 0.02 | 7.42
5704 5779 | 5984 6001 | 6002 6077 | 0.01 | 7.41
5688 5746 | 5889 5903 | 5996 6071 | 0.23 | 7.31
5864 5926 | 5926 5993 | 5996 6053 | -0.04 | 7.07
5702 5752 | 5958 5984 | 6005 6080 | -0.01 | 7.39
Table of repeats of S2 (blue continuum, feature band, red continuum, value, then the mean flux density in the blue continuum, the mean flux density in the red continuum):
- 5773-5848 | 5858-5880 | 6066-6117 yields 0.04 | 7.46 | 7.54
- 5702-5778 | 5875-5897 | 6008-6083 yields 0.20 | 7.33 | 7.44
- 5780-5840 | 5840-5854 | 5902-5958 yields 0.01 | 7.5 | 7.28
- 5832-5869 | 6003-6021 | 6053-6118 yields 0.06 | 7.36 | 7.54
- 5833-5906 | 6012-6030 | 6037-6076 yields 0.05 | 6.88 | 7.58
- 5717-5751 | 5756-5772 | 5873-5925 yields -0.03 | 7.43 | 6.71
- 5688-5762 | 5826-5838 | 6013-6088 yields -0.06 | 7.26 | 7.47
